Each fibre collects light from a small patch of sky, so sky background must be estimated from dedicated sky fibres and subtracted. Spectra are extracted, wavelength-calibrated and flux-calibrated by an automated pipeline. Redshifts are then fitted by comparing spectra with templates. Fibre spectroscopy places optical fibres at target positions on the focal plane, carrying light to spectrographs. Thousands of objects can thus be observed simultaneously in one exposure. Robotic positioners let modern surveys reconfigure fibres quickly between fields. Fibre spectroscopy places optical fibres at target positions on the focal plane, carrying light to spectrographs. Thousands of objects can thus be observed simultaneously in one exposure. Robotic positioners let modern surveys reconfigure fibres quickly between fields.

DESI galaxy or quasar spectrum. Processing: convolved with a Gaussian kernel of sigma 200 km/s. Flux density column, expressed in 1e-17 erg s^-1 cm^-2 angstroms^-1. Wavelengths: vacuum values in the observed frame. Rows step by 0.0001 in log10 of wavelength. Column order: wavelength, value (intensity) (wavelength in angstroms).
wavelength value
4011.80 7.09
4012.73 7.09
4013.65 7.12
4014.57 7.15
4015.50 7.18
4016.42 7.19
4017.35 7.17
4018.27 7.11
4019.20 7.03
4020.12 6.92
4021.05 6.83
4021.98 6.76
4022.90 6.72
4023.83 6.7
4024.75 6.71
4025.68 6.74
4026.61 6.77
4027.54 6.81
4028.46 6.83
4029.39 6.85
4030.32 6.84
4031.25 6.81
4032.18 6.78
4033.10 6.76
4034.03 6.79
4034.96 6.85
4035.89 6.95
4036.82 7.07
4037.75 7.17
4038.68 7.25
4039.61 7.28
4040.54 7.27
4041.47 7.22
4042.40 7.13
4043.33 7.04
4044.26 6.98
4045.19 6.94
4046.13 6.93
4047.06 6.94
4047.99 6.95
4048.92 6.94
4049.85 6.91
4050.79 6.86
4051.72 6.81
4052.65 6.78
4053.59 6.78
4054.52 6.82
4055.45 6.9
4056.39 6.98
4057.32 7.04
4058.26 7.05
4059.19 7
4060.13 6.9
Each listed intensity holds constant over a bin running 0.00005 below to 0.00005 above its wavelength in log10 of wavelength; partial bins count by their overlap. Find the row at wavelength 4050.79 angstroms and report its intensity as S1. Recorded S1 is 6.86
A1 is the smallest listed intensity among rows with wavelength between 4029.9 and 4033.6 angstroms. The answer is 6.76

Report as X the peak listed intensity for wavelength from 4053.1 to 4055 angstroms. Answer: 6.82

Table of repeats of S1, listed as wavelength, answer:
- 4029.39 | 6.85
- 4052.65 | 6.78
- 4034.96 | 6.85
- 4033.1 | 6.76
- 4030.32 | 6.84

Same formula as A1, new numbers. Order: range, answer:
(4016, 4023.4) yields 6.72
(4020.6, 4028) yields 6.7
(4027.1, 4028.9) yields 6.81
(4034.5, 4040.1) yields 6.85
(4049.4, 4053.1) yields 6.78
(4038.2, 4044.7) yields 6.98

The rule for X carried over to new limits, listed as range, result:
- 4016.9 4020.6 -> 7.17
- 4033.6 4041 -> 7.28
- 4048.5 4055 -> 6.94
